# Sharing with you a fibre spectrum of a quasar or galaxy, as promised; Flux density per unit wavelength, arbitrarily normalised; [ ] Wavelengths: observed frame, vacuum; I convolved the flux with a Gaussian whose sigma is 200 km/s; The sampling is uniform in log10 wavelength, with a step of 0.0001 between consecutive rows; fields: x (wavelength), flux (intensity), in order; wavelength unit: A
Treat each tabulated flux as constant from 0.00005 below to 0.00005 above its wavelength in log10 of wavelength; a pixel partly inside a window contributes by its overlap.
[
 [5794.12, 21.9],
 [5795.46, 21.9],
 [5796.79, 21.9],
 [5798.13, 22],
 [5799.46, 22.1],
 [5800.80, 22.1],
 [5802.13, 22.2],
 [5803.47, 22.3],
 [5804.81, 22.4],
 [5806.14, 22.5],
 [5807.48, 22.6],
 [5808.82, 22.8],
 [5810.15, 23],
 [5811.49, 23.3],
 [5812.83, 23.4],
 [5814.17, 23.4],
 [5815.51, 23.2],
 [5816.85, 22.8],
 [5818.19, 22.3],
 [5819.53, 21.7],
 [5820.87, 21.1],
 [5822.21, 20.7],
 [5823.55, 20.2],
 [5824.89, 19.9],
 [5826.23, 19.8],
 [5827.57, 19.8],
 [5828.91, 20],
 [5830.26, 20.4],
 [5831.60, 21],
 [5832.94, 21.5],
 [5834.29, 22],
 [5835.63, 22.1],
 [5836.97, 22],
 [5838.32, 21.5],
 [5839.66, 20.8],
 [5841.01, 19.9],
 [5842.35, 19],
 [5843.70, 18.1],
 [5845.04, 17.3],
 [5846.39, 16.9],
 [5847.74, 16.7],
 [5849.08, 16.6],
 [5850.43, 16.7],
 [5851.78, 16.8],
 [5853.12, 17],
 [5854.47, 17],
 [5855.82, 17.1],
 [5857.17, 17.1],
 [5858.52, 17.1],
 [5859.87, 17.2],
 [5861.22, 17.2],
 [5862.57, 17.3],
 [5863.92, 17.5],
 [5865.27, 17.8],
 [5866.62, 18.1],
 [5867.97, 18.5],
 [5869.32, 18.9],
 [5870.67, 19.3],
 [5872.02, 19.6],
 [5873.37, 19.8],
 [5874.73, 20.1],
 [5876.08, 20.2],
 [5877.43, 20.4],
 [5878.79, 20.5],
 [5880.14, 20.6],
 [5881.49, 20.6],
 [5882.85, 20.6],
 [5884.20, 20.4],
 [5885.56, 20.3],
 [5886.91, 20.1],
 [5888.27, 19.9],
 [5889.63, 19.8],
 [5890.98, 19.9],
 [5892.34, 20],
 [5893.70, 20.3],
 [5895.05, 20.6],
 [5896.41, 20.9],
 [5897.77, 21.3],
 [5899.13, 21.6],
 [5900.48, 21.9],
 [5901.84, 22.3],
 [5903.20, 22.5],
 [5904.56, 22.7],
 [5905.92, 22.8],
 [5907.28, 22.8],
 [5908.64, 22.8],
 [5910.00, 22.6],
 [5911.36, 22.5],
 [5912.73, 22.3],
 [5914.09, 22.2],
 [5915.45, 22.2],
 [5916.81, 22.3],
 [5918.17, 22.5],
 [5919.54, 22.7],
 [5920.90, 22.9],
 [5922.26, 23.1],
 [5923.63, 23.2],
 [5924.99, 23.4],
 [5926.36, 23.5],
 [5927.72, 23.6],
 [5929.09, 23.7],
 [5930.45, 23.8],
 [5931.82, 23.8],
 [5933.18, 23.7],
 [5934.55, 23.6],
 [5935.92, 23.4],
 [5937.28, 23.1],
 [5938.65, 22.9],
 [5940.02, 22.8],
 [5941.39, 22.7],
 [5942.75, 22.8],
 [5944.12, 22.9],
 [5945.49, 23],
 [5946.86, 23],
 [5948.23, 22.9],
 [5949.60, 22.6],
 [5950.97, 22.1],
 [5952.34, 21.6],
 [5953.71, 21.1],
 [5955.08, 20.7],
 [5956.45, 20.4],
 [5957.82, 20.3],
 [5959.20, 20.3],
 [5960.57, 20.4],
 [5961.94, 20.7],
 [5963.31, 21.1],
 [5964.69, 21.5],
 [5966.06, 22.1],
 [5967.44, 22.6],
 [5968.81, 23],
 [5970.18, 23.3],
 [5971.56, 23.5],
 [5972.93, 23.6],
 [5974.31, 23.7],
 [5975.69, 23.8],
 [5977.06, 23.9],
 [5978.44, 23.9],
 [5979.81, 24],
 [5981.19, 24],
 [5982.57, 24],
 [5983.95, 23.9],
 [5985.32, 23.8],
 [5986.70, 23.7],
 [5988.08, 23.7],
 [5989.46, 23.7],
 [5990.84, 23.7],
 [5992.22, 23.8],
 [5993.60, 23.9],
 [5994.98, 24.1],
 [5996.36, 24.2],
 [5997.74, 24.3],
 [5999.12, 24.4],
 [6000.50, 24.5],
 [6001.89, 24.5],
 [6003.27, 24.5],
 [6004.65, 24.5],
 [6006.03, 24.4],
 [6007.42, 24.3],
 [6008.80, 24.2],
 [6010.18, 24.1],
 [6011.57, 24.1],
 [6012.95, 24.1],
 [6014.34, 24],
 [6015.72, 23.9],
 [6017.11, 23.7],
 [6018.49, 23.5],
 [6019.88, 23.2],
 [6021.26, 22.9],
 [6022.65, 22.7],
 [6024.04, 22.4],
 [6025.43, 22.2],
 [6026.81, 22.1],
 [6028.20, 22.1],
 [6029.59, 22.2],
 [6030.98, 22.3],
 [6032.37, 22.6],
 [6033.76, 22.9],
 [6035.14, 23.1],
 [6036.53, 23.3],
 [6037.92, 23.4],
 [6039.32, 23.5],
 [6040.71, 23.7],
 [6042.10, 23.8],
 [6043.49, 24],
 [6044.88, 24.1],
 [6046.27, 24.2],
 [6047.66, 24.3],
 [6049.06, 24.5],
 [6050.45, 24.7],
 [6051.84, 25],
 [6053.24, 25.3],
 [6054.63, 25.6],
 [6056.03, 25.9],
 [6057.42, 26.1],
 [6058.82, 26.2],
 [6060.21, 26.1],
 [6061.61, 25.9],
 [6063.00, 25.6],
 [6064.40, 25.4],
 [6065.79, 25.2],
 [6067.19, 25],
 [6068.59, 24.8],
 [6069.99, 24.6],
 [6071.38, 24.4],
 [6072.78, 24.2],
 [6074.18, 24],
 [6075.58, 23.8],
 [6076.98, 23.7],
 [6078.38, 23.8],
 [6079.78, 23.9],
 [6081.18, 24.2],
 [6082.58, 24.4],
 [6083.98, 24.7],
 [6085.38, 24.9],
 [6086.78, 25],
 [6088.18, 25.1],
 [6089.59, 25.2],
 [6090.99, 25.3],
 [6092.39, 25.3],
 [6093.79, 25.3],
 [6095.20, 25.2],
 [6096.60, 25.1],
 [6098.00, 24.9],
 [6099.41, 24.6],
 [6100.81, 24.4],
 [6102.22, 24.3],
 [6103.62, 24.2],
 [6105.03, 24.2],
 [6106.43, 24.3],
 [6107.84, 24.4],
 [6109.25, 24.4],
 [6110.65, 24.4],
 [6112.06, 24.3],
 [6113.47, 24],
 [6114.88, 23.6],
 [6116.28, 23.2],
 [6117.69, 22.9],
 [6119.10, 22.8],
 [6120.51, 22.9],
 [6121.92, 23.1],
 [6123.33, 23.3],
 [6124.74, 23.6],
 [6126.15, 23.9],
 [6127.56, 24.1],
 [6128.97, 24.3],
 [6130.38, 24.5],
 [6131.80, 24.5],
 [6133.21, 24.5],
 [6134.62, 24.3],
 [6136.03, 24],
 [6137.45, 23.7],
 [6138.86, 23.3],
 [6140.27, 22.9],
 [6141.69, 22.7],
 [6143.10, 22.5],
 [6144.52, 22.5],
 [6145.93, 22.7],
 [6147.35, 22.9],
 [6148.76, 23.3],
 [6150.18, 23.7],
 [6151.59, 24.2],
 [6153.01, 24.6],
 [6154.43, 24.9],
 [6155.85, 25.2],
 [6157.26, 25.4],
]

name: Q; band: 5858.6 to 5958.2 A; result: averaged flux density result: 21.4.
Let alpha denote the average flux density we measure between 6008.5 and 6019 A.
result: 24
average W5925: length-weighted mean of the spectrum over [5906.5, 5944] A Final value 23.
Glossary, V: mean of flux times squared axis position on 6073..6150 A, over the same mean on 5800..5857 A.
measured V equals 1.3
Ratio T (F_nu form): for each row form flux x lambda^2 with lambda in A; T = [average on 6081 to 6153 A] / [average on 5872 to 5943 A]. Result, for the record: 1.18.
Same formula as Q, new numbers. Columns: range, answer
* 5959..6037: 23.3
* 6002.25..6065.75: 24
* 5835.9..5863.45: 18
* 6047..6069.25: 25.3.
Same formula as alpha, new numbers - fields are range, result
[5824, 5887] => 19.1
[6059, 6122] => 24.5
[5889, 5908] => 21.4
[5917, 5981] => 22.7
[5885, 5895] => 20.1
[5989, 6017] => 24.2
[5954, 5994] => 22.8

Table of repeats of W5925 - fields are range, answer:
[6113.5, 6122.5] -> 23.2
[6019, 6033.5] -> 22.5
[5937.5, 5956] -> 22.4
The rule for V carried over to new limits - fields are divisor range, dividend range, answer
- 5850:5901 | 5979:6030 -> 1.29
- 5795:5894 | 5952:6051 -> 1.22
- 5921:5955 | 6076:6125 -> 1.11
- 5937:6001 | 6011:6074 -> 1.08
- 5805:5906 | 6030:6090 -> 1.30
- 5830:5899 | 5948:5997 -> 1.23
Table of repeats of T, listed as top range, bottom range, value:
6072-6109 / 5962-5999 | 1.09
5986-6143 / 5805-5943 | 1.23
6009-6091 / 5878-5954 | 1.14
